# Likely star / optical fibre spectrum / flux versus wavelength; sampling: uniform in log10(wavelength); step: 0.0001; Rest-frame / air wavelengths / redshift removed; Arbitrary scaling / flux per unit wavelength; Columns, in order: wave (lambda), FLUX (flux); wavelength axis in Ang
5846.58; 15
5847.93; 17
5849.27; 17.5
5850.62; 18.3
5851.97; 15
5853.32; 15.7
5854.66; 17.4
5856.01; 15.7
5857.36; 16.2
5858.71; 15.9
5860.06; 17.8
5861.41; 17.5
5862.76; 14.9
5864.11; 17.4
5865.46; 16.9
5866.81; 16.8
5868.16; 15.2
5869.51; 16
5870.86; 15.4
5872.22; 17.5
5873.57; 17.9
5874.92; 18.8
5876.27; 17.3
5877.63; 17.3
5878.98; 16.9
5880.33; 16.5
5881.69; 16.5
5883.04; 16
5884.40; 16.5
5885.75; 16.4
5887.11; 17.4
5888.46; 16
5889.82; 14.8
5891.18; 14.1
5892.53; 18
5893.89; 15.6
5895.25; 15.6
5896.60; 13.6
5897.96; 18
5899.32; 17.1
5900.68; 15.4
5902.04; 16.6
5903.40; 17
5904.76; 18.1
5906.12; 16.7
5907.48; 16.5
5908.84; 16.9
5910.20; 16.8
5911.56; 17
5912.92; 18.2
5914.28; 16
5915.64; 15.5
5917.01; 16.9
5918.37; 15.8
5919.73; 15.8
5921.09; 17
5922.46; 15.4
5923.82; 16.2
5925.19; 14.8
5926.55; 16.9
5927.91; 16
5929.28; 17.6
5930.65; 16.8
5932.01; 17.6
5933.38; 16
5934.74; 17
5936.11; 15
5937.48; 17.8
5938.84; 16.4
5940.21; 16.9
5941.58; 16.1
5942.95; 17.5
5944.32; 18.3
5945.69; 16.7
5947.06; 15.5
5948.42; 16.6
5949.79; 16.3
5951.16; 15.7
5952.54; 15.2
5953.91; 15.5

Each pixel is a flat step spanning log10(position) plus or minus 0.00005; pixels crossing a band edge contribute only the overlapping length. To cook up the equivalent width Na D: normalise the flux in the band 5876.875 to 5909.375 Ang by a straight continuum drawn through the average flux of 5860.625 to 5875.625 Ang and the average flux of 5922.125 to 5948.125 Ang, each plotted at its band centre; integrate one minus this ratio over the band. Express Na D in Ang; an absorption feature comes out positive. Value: 0.6 Ang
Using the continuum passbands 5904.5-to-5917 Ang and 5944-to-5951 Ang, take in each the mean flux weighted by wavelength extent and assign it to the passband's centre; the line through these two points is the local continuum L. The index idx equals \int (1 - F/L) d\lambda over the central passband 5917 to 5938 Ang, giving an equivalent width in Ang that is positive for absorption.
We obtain 0.4 Ang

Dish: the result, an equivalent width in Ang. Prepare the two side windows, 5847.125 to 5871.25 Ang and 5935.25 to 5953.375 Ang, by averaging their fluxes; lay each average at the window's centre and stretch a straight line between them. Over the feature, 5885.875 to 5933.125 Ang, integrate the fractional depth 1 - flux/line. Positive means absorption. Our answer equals 0.2 Ang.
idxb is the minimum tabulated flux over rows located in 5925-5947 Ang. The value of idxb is 14.8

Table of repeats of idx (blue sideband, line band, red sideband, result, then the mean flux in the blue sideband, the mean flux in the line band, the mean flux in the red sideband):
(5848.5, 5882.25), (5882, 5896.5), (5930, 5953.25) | 0.63 Ang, 16.7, 16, 16.6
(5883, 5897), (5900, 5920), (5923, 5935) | -0.53 Ang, 15.9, 16.6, 16.5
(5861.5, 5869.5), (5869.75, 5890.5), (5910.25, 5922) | -0.45 Ang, 16.3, 16.7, 16.5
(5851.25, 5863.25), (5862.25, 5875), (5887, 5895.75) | -0.39 Ang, 16.3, 16.6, 15.8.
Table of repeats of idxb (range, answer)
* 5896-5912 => 13.6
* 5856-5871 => 14.9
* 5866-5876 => 15.2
